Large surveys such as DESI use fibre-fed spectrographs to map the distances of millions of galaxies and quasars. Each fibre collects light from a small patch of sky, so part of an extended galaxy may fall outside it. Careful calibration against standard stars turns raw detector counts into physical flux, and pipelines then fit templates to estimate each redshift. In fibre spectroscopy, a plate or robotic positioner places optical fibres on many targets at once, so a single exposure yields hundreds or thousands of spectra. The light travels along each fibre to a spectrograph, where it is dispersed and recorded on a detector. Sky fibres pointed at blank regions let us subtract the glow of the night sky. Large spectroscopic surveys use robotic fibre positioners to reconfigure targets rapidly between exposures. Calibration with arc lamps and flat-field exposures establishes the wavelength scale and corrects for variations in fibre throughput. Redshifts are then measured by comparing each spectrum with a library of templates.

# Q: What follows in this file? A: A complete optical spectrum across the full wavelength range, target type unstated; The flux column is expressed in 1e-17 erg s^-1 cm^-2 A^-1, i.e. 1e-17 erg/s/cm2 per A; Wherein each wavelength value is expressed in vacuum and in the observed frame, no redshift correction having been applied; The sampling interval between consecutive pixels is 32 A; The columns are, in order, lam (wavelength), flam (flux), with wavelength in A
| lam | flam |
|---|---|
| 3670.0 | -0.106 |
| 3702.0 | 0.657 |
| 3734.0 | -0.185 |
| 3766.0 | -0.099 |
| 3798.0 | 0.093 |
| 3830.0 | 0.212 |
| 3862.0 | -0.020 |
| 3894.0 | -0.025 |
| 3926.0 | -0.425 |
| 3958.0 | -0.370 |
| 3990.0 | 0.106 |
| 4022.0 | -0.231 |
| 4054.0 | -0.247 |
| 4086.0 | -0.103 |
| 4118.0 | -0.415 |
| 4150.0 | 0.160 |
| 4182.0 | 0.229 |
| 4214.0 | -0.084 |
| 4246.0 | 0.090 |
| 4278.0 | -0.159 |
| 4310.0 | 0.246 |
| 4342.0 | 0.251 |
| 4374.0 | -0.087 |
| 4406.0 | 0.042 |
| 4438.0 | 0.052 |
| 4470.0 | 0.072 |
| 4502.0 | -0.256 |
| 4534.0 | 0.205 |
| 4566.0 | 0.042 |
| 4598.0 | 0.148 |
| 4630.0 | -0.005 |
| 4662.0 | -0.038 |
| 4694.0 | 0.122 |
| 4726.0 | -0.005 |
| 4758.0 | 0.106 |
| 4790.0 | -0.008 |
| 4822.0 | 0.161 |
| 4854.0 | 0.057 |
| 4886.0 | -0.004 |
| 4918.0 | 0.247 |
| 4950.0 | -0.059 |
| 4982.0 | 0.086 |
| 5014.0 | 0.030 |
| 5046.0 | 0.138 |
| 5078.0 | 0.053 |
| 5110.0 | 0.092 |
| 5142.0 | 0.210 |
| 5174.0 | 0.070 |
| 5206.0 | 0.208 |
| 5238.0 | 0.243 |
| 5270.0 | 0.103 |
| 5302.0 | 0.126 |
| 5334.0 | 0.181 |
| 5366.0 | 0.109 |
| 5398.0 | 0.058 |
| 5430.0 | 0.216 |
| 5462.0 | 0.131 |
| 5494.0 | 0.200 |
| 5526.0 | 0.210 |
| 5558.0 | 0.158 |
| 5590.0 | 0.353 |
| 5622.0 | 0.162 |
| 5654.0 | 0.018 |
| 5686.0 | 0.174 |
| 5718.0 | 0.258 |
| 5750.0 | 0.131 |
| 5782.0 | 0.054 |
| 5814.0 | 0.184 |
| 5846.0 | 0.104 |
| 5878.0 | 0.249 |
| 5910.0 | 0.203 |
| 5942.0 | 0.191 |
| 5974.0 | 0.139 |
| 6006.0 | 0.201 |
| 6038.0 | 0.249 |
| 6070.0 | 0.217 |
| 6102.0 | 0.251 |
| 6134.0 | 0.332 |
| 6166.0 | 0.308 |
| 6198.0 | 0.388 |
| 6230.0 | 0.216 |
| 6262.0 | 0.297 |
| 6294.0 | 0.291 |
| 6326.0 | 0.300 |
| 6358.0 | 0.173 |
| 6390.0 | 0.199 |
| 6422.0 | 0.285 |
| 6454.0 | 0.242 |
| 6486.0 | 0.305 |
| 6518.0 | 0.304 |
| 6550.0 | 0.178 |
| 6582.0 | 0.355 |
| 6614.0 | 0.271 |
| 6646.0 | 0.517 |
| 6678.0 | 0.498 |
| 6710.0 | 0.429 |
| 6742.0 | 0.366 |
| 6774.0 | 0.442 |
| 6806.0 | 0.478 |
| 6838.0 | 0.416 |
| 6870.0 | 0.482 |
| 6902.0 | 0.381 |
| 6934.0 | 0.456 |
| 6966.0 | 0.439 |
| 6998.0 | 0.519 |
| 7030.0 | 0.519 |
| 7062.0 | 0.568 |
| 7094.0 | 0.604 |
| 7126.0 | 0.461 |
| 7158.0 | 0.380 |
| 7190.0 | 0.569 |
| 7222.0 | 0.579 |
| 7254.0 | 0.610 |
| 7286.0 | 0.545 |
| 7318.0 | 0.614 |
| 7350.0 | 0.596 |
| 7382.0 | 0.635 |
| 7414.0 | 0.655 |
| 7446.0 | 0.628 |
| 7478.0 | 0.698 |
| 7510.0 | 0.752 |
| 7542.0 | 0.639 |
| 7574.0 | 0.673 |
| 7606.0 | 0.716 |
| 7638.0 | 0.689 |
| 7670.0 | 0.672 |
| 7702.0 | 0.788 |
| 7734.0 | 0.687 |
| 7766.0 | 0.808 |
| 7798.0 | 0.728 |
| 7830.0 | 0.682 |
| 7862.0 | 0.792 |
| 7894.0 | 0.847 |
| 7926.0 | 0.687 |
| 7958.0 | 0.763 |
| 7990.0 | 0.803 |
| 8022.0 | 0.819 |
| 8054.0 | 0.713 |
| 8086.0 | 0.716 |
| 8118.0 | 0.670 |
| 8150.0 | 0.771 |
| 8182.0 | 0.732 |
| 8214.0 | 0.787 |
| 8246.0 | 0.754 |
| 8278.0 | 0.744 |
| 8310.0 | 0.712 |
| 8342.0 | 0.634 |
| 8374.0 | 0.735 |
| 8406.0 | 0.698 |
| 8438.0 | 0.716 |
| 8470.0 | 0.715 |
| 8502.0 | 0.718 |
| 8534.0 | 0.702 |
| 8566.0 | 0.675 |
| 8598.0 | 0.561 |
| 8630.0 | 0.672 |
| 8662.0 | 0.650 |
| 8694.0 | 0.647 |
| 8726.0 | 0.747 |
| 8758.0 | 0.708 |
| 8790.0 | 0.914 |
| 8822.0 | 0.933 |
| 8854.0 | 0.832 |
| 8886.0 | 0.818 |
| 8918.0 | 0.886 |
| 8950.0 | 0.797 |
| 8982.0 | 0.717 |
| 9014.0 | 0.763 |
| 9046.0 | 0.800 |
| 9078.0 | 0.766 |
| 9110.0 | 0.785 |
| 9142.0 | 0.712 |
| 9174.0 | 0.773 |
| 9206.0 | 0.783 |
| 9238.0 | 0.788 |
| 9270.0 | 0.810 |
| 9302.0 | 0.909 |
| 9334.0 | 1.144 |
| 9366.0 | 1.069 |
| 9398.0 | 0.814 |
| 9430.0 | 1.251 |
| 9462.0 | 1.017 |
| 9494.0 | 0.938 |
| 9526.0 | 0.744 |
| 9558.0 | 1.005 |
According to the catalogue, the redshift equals 0.663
